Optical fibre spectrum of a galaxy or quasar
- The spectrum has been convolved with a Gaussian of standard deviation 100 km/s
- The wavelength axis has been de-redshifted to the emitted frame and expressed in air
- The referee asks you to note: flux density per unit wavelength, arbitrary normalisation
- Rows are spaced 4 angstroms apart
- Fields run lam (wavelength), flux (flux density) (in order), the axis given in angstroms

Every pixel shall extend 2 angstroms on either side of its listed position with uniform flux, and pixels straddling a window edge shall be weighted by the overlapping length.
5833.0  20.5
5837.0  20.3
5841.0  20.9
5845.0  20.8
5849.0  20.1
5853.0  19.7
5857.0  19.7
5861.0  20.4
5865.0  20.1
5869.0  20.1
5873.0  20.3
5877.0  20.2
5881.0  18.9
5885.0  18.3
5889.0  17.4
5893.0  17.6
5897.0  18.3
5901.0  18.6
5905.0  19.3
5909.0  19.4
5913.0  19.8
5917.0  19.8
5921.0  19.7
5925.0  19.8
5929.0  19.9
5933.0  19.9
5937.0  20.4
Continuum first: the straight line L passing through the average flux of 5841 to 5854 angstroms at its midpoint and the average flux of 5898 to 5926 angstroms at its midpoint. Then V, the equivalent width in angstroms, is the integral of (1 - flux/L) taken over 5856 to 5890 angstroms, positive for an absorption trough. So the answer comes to 0.8 angstroms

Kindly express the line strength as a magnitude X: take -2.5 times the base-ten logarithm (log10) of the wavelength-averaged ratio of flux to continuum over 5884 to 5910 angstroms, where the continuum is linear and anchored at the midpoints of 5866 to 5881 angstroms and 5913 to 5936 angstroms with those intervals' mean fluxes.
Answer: 0.09 mag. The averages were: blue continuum 20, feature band 18.4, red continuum 19.8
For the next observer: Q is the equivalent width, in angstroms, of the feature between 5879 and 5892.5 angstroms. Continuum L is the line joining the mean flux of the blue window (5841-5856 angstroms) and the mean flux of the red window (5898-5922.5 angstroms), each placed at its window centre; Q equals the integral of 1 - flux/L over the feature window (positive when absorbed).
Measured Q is 1.1 angstroms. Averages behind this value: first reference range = 20.3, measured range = 18.1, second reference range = 19.4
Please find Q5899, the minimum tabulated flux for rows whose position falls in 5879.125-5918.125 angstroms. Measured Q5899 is 17.4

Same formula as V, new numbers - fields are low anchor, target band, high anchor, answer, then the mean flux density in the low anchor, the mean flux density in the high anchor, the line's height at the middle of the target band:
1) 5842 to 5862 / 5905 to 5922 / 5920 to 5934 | 0.2 angstroms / 20.2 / 19.8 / 19.9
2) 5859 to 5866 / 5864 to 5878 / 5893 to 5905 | -0.2 angstroms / 20.3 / 18.5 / 19.8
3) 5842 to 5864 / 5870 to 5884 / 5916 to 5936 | 0.2 angstroms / 20.2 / 19.9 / 20.1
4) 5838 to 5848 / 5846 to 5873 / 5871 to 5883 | 0.3 angstroms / 20.7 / 19.8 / 20.3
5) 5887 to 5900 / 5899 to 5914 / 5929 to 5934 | -0.6 angstroms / 17.8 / 19.9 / 18.5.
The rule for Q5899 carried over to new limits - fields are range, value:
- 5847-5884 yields 18.9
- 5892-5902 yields 17.6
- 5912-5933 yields 19.7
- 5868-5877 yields 20.1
